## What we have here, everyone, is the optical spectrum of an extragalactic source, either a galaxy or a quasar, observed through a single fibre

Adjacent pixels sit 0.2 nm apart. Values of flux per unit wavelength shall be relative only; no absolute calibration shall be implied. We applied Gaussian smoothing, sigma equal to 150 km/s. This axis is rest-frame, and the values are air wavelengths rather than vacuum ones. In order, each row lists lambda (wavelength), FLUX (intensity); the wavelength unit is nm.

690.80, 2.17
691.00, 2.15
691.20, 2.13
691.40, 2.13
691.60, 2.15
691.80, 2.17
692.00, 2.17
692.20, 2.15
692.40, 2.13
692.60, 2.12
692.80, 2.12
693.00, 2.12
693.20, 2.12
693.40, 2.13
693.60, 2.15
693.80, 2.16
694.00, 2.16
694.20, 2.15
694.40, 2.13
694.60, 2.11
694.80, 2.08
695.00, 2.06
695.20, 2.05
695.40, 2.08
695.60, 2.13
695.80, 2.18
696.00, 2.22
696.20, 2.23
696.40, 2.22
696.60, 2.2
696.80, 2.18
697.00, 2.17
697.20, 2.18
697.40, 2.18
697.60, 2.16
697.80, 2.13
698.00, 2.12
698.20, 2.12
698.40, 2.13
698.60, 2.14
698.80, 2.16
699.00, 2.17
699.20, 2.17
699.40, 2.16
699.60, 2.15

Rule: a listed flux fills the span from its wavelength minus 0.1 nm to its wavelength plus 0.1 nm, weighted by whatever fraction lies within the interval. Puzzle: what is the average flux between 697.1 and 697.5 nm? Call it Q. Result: 2.18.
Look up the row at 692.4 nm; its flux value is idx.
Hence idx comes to 2.13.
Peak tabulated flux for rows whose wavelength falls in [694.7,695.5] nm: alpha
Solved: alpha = 2.08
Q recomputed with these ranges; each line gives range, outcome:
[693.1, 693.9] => 2.14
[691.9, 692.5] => 2.15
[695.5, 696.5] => 2.2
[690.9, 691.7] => 2.14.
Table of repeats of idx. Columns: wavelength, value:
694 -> 2.16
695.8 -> 2.18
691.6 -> 2.15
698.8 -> 2.16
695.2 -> 2.05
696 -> 2.22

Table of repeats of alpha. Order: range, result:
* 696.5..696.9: 2.2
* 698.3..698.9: 2.16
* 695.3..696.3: 2.23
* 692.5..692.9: 2.12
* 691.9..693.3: 2.17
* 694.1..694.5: 2.15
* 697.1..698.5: 2.18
